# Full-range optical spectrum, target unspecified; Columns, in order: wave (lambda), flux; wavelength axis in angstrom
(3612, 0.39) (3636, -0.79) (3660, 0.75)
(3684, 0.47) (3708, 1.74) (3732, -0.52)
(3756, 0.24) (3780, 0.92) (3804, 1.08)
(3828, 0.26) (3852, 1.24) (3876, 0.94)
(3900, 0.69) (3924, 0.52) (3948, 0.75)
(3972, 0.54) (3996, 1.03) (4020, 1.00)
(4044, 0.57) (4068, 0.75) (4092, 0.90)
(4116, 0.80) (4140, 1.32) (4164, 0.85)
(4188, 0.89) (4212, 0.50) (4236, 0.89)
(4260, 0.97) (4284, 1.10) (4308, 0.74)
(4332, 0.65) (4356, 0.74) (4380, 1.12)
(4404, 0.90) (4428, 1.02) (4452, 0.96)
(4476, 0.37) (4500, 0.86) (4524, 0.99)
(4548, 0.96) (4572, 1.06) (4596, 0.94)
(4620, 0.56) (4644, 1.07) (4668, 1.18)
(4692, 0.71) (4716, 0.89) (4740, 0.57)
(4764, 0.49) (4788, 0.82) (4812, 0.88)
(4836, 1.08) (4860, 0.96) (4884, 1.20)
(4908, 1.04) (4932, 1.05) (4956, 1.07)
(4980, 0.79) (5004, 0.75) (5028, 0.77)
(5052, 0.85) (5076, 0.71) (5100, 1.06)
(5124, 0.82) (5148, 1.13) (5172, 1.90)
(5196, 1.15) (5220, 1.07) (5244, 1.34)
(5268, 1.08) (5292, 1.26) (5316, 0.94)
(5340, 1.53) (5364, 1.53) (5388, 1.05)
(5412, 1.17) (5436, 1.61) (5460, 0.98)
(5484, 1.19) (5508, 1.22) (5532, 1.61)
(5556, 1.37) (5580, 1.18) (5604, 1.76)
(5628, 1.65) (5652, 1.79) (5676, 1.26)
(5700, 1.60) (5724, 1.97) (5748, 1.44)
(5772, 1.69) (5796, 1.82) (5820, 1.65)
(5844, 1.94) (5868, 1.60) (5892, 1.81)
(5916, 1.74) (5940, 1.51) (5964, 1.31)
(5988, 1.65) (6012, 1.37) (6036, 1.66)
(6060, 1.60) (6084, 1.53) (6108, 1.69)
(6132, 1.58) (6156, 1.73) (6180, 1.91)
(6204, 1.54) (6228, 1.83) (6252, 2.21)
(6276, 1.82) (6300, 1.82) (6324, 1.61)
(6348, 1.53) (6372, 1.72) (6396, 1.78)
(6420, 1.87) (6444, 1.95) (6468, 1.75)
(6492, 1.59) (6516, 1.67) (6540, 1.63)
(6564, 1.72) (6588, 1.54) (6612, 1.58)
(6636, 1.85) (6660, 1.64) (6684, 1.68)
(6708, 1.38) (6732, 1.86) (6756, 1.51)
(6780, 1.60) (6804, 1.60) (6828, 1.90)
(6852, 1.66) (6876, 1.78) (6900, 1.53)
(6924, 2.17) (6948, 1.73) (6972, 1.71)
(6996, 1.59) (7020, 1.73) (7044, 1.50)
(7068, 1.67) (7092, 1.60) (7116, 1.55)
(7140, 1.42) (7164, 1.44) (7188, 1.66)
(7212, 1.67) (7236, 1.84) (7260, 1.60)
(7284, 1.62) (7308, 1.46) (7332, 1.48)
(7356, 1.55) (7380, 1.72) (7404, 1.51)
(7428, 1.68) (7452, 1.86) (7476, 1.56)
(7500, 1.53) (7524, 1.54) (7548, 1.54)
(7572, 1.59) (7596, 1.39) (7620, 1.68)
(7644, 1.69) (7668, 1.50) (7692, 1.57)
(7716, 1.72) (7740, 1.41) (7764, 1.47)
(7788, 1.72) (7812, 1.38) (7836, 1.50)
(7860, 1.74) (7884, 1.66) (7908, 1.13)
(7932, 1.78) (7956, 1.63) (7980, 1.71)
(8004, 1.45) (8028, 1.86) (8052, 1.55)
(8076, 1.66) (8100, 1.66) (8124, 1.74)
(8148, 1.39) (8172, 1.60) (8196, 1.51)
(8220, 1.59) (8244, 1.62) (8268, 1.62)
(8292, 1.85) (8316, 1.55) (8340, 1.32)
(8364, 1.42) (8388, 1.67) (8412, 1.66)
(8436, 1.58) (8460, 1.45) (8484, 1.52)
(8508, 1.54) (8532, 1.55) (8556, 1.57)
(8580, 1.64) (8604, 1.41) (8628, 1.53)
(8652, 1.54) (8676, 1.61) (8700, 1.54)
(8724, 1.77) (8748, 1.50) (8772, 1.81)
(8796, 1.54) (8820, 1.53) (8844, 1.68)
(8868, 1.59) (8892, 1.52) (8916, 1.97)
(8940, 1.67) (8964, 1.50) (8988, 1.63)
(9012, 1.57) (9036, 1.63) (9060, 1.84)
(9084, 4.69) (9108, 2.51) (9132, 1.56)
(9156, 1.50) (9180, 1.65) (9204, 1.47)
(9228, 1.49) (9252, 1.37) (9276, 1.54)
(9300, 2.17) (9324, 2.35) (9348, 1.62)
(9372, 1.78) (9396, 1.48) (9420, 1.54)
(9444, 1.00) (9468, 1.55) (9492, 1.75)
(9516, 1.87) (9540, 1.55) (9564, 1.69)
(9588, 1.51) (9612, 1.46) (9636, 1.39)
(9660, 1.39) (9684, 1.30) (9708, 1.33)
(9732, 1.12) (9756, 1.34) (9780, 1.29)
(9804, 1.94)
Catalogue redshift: 0.384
